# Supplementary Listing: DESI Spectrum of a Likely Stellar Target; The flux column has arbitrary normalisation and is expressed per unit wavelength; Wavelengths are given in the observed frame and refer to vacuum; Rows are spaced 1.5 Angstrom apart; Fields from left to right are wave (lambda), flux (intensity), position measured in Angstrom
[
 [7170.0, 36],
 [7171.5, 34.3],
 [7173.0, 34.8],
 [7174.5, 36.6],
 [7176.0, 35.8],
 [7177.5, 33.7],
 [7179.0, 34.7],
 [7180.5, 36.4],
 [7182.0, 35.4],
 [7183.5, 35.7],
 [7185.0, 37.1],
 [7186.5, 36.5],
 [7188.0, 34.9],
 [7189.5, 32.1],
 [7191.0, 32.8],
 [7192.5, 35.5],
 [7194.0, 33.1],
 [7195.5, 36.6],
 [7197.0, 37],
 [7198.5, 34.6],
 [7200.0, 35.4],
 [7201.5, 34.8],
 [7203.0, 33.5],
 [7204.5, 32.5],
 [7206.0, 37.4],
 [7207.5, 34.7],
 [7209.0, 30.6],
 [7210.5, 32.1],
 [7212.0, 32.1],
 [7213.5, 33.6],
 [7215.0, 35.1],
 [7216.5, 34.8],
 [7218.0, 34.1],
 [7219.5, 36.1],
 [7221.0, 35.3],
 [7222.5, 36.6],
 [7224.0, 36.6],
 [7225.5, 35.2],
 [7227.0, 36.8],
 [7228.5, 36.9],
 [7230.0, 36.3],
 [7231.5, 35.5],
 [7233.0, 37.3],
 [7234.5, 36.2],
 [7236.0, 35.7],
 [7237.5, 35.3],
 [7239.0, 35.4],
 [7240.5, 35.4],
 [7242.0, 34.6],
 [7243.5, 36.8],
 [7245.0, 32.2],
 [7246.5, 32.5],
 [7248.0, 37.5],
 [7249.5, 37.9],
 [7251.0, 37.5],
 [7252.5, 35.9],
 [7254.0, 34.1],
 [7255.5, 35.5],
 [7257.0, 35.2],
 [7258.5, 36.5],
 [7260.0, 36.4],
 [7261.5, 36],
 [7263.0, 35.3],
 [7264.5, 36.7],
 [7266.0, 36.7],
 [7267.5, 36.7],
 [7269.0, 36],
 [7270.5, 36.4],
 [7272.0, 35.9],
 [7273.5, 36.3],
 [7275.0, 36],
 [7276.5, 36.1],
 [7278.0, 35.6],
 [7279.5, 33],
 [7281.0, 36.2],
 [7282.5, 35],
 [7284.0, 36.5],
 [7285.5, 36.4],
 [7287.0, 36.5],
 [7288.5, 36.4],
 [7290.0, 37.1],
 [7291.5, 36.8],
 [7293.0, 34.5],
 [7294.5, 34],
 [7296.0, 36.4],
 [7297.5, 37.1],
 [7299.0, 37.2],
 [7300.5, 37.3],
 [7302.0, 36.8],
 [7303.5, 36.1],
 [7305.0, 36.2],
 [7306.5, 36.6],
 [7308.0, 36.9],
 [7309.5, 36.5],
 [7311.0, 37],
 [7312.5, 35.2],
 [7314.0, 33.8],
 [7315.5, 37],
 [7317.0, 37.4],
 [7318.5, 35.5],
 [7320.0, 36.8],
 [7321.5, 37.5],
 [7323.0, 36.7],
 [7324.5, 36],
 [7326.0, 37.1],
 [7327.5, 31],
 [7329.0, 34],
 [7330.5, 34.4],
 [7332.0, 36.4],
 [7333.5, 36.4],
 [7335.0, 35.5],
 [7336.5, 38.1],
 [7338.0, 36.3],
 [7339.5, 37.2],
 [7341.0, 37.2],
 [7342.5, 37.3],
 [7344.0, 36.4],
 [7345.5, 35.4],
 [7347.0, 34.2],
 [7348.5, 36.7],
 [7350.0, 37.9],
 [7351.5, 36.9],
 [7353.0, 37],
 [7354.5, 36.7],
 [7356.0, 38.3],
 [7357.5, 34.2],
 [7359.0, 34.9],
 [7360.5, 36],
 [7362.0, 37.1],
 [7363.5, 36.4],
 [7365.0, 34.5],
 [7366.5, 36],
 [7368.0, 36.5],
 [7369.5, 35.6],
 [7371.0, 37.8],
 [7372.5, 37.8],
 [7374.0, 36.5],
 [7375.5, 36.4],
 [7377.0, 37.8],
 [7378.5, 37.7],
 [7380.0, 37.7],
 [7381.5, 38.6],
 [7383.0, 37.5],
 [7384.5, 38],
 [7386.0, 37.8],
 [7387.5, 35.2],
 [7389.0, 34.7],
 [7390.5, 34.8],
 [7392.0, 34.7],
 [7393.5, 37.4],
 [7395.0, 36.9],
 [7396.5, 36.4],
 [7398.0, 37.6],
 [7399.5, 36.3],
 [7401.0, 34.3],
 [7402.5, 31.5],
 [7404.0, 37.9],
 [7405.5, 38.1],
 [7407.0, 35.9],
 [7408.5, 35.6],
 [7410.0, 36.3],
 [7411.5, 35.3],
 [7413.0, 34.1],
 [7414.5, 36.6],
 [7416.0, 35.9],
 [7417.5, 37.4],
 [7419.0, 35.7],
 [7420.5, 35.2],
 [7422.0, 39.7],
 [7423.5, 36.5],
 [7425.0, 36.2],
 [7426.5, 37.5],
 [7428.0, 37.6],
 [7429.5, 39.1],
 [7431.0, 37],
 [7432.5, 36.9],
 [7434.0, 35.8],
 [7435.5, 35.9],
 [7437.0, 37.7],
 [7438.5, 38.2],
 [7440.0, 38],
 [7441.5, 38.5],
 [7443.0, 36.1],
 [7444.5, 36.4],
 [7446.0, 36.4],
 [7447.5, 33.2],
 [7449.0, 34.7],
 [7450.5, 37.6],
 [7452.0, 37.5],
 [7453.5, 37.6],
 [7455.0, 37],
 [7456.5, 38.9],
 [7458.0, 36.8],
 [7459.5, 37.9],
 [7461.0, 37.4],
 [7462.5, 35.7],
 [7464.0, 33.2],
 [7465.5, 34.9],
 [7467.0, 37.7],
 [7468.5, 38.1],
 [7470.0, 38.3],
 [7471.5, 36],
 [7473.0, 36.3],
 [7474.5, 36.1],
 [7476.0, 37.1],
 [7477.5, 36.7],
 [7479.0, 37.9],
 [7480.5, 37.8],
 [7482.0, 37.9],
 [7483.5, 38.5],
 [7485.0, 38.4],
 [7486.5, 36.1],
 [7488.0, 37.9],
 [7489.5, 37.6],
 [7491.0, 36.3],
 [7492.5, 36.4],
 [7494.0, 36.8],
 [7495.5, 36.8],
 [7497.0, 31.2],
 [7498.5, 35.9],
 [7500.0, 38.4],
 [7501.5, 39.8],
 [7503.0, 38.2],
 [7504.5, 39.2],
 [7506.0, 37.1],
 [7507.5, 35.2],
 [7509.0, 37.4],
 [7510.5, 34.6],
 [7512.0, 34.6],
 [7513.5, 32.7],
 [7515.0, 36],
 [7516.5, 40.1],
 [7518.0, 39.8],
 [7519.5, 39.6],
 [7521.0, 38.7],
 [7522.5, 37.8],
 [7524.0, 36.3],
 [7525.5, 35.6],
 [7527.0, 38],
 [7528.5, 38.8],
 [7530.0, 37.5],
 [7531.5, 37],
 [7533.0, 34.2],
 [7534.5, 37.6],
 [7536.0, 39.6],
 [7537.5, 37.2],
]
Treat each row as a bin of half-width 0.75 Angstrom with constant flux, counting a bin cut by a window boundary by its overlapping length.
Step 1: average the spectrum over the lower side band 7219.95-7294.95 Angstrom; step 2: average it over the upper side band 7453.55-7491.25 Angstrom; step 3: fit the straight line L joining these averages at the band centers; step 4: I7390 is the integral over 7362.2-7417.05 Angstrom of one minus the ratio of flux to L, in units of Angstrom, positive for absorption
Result 0.4 Angstrom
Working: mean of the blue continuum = 35.9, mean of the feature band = 36.3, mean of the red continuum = 37.1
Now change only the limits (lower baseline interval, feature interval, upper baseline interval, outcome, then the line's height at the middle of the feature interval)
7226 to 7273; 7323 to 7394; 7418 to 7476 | 0.15 Angstrom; 36.4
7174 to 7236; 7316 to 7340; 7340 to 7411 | 0.02 Angstrom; 36.1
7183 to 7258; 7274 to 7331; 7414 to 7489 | -0.30 Angstrom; 35.8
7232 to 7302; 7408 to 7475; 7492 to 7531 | 0.04 Angstrom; 36.7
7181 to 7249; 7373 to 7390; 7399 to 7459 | -0.39 Angstrom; 36.2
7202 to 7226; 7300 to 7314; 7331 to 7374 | -0.23 Angstrom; 35.8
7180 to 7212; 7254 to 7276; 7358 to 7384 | -0.36 Angstrom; 35.5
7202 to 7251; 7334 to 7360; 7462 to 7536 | -0.39 Angstrom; 35.9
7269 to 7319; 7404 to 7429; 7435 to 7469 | 0.04 Angstrom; 36.6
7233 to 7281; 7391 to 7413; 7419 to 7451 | 0.42 Angstrom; 36.6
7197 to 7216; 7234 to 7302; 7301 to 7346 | -1.45 Angstrom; 35.1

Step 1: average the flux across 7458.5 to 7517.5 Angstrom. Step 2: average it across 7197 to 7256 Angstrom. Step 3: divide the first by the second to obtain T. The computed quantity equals 1.0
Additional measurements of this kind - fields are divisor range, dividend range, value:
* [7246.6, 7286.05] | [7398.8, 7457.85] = 1.02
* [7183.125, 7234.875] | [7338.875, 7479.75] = 1.05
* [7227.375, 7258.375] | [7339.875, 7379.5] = 1.02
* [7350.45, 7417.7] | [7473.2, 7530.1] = 1.02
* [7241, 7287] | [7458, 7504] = 1.03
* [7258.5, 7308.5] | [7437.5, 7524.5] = 1.02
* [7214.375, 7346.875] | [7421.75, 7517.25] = 1.03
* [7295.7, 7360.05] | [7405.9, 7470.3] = 1.01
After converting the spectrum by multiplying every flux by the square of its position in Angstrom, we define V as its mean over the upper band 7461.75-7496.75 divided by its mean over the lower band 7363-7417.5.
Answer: 1.0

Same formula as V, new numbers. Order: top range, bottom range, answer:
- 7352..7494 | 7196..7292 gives 1.08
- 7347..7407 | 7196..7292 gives 1.06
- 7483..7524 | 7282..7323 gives 1.08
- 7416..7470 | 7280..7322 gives 1.06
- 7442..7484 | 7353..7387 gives 1.02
